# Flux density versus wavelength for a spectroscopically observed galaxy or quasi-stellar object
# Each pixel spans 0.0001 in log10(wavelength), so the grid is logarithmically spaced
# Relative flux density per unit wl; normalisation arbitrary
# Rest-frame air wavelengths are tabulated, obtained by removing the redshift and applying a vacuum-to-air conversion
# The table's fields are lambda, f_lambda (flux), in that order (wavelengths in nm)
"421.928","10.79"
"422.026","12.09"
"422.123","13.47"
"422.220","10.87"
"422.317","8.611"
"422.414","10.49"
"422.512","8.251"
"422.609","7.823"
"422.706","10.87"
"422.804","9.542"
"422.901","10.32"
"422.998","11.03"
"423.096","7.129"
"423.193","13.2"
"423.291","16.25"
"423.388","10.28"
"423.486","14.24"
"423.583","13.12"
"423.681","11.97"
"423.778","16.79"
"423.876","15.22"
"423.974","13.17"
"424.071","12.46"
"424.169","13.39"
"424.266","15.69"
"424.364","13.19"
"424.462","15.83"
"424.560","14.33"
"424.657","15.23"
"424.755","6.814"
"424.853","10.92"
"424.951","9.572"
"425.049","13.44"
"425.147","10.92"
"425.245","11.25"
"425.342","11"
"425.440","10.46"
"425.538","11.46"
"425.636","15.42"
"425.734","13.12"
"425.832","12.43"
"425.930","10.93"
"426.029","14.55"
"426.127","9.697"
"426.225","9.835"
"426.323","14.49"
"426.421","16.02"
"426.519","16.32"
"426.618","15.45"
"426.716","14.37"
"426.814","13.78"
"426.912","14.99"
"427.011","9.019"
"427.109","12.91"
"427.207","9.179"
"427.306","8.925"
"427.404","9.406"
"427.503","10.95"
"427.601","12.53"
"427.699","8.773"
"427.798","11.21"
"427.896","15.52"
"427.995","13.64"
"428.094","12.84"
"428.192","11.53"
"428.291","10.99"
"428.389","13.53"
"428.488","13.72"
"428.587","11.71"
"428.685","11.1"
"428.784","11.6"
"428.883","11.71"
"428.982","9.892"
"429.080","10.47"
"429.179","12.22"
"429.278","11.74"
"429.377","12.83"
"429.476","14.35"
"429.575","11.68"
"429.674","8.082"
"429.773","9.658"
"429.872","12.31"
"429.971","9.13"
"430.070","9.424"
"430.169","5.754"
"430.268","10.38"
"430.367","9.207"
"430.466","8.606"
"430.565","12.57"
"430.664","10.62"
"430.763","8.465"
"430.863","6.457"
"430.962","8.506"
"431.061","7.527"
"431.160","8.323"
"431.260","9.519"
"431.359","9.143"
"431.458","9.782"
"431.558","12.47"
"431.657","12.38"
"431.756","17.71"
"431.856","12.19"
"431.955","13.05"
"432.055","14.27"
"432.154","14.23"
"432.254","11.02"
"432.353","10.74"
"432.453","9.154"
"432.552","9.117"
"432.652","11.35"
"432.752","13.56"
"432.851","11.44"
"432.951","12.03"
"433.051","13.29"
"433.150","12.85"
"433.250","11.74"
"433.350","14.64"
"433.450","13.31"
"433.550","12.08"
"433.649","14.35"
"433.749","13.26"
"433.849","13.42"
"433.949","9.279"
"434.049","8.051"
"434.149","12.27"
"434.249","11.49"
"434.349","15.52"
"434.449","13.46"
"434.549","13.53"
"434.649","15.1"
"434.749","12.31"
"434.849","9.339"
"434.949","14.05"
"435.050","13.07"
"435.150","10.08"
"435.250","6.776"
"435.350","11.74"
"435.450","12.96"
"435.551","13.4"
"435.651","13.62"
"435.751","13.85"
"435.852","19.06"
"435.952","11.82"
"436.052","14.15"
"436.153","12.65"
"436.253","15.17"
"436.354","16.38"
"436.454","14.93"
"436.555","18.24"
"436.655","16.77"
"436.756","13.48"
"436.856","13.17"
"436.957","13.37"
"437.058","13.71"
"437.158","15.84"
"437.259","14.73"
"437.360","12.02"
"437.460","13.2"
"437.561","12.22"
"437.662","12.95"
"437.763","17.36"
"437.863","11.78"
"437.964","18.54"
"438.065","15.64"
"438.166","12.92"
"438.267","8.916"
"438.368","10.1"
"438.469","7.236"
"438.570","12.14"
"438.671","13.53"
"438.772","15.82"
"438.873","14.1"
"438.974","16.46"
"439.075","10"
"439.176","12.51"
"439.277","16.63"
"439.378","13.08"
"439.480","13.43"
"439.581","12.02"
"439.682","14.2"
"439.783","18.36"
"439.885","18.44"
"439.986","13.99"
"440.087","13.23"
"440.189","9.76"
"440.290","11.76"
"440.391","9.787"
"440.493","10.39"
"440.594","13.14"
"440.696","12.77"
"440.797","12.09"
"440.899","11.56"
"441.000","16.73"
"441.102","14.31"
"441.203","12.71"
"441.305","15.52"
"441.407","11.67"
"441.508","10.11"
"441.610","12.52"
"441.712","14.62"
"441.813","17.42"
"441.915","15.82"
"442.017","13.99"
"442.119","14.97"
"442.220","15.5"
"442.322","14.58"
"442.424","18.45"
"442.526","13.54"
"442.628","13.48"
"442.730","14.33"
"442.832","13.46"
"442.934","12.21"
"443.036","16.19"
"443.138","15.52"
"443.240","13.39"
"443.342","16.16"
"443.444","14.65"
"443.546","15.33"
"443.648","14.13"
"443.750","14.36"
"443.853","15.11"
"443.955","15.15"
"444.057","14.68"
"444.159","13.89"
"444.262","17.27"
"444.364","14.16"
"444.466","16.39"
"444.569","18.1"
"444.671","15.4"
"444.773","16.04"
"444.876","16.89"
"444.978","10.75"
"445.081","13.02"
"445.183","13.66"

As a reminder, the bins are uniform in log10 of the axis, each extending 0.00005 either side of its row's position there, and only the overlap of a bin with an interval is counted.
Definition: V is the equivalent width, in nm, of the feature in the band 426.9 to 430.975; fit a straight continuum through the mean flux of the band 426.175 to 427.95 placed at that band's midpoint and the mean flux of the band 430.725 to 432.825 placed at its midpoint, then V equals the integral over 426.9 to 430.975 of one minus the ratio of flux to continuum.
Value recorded 0.33 nm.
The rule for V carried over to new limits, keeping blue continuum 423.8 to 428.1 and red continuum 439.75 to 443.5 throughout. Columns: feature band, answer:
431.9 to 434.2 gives 0.19 nm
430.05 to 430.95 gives 0.27 nm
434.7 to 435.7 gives 0.12 nm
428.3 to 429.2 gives 0.07 nm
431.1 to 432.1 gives 0.09 nm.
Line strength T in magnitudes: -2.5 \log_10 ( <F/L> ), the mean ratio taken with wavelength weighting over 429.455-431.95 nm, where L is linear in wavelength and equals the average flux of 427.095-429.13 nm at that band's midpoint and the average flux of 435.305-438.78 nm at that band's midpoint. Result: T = 0.19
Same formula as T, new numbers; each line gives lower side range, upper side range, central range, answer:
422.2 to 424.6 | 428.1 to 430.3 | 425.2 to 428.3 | -0.07 mag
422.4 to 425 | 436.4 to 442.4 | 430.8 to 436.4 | 0.08 mag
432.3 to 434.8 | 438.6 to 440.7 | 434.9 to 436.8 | -0.09 mag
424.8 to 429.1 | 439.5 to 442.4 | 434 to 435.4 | 0.09 mag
